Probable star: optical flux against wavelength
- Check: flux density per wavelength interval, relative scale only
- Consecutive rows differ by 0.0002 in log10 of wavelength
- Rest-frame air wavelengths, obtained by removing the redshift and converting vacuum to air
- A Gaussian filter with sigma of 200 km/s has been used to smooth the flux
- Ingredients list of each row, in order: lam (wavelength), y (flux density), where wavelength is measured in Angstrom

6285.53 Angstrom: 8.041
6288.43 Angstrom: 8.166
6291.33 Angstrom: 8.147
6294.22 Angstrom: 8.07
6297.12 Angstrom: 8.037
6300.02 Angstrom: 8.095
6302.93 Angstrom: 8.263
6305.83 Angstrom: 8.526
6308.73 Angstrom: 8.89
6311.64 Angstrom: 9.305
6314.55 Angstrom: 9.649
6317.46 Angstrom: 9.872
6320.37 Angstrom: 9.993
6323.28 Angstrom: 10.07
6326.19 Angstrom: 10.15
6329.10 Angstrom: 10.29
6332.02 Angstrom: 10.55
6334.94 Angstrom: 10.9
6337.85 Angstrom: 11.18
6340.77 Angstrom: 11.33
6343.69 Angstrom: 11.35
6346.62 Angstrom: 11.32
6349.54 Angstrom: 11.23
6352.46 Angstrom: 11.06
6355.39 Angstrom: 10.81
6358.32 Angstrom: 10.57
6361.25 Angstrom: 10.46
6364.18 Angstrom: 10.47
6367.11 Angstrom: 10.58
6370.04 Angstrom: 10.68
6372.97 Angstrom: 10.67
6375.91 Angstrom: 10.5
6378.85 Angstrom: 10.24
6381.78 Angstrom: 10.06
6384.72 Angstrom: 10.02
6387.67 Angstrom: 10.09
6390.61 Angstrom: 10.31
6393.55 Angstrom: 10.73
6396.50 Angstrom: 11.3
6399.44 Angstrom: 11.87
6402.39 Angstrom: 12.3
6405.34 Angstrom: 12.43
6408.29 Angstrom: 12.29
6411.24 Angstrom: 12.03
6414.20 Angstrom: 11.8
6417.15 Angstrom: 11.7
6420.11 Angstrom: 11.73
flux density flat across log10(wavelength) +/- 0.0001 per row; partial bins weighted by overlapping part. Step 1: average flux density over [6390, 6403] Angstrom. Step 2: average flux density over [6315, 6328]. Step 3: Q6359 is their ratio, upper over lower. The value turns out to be 1.13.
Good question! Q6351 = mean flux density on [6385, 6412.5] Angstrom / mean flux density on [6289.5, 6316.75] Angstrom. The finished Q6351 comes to 1.33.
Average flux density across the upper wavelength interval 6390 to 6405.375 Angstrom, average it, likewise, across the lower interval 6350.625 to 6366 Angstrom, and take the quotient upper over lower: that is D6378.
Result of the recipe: 1.1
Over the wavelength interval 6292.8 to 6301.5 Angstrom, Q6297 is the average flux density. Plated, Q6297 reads 8.06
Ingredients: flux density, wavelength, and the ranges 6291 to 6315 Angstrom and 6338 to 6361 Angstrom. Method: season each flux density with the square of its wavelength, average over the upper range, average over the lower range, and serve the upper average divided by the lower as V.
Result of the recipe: 1.3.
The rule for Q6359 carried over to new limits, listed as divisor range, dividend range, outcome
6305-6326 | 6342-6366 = 1.14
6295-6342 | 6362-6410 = 1.13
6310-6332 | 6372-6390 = 1.03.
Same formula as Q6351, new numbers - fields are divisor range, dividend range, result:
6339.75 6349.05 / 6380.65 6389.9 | 0.89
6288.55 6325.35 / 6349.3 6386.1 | 1.18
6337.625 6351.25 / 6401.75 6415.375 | 1.08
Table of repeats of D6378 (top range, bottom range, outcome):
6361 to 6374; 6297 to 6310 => 1.26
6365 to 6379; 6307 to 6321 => 1.11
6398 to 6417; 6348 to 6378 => 1.13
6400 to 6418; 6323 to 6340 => 1.14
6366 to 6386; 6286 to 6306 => 1.27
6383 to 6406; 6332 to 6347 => 0.99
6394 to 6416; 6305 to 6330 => 1.24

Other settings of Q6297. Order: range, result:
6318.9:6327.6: 10.1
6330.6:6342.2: 11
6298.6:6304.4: 8.17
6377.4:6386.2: 10.1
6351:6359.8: 10.8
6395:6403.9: 11.8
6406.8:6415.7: 12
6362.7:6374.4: 10.6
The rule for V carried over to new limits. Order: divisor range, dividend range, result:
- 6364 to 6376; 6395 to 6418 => 1.14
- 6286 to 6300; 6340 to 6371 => 1.37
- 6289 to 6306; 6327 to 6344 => 1.35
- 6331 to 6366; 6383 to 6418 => 1.06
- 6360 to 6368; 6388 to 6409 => 1.11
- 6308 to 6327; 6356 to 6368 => 1.10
